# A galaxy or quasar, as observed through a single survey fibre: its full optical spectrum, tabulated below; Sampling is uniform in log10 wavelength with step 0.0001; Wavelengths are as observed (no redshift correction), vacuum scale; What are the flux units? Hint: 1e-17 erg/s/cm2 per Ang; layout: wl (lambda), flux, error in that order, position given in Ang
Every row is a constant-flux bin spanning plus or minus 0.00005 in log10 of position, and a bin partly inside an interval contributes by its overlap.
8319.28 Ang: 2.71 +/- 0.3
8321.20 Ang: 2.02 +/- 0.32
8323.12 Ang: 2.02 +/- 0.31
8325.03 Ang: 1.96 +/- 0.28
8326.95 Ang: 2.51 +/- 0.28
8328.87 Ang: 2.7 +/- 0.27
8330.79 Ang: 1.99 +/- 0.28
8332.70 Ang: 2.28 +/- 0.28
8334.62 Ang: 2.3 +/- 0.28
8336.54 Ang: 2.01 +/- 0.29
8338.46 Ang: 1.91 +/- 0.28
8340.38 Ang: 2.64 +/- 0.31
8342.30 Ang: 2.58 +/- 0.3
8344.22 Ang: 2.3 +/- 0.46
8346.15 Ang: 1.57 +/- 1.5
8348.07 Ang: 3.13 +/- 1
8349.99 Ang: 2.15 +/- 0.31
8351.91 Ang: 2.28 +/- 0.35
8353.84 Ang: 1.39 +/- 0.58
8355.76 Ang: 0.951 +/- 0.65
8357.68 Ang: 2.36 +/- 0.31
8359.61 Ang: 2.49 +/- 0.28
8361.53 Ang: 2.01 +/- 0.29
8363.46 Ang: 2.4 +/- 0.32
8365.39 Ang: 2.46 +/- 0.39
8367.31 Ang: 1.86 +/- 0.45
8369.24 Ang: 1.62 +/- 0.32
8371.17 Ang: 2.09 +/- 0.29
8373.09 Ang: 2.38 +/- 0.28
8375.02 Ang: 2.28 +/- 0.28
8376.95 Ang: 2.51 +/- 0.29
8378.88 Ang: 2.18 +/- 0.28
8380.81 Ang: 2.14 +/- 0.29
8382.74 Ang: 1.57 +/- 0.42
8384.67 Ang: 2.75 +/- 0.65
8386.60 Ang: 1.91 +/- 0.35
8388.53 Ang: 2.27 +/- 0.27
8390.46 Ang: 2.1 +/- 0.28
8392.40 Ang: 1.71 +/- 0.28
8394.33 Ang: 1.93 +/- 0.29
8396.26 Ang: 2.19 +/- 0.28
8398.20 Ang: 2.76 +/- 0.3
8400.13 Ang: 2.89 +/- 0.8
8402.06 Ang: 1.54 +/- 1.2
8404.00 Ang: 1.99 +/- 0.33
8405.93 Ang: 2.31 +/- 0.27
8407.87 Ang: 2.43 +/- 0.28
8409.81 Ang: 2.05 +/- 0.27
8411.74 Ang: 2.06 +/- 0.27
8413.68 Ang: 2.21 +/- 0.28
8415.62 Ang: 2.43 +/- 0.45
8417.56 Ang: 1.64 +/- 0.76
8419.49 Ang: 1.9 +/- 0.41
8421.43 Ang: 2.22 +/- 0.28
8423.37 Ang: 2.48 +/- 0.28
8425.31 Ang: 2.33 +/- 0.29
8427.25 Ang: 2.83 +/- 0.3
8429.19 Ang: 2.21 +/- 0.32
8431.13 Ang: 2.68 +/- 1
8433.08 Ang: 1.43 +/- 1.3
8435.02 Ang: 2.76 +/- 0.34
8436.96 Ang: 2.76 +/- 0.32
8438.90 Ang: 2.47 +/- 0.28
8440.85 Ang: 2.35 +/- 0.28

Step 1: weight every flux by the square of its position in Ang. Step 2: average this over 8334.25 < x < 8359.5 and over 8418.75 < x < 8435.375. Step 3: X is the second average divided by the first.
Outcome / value 1.1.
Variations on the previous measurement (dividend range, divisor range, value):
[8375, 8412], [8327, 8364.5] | 1.01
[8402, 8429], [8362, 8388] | 1.02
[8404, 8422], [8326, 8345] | 0.93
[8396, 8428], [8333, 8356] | 1.07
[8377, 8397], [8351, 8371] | 1.06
